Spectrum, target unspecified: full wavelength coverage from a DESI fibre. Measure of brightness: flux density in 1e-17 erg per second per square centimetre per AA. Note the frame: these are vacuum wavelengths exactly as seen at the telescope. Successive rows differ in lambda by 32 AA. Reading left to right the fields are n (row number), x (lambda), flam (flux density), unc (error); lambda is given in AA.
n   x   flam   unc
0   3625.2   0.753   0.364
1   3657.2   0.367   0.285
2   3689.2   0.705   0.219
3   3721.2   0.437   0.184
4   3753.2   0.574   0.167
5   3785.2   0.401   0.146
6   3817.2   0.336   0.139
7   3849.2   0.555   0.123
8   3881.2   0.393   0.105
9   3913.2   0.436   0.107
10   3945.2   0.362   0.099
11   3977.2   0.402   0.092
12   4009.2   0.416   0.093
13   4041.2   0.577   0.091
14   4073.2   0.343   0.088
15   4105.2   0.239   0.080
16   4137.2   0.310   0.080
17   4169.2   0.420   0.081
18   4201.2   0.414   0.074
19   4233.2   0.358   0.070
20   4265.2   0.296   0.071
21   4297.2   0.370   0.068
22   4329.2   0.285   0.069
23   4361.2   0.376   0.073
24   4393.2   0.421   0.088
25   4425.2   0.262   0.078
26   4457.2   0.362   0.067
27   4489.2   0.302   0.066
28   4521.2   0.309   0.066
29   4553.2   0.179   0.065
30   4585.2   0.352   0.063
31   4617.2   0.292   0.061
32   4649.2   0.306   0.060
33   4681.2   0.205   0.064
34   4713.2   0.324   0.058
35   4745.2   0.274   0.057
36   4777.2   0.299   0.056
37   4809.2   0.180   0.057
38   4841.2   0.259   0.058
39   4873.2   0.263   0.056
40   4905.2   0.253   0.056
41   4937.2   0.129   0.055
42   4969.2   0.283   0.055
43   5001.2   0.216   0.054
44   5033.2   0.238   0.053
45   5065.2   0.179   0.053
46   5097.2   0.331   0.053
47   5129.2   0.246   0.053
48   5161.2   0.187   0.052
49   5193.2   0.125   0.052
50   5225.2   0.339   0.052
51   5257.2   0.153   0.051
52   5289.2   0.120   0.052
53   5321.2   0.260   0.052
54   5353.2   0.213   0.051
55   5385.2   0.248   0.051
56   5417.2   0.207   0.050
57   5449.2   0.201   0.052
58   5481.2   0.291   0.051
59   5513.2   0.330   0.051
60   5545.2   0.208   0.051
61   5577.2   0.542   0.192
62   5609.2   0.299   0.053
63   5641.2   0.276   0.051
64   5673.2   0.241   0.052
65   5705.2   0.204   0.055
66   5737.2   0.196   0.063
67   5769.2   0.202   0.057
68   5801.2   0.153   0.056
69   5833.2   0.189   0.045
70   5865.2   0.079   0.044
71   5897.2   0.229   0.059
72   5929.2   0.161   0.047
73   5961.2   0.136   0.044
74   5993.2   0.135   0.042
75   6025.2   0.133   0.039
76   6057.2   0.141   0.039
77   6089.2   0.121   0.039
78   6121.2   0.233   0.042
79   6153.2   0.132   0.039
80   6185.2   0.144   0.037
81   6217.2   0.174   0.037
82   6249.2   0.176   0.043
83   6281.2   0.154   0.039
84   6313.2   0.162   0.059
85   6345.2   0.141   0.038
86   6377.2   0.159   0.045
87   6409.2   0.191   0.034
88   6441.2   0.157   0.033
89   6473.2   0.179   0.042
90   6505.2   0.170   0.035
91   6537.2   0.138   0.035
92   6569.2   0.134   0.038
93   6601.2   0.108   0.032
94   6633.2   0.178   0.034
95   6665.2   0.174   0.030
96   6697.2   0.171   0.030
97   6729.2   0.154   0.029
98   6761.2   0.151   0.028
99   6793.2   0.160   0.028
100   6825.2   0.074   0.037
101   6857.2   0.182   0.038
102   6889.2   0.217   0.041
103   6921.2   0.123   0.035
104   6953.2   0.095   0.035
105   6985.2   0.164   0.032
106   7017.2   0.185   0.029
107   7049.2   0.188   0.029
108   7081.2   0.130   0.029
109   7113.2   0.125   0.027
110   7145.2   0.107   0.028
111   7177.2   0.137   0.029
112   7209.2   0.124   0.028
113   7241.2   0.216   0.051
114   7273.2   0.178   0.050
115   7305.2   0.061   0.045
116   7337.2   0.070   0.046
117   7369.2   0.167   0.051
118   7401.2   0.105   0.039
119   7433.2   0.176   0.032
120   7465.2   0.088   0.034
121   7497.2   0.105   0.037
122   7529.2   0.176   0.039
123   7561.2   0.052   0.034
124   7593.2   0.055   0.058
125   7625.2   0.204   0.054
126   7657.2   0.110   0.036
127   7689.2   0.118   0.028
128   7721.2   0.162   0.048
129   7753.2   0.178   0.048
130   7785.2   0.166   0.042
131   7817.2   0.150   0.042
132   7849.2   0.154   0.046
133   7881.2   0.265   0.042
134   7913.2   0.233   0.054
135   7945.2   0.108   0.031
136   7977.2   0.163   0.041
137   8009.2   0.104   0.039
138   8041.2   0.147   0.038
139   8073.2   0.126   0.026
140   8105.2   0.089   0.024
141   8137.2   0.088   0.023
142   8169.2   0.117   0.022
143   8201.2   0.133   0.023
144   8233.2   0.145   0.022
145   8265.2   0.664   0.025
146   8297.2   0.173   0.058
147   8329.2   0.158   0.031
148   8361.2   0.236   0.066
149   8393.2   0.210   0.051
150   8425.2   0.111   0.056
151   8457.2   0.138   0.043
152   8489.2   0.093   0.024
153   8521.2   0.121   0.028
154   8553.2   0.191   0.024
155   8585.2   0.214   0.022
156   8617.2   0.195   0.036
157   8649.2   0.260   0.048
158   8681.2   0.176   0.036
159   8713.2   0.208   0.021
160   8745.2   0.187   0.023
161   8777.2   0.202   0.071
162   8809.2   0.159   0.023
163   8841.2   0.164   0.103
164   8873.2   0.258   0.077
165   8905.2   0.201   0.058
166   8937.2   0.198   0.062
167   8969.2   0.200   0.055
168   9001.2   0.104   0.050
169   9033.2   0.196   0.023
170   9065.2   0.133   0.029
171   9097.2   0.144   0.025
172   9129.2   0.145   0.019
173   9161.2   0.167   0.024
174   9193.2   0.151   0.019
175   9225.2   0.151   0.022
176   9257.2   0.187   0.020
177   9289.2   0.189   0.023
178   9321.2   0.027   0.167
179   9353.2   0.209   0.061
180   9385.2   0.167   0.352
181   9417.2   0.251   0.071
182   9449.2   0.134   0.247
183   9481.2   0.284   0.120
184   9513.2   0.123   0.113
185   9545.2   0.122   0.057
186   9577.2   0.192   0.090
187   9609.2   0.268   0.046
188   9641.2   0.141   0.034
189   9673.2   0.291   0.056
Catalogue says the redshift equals 1.22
